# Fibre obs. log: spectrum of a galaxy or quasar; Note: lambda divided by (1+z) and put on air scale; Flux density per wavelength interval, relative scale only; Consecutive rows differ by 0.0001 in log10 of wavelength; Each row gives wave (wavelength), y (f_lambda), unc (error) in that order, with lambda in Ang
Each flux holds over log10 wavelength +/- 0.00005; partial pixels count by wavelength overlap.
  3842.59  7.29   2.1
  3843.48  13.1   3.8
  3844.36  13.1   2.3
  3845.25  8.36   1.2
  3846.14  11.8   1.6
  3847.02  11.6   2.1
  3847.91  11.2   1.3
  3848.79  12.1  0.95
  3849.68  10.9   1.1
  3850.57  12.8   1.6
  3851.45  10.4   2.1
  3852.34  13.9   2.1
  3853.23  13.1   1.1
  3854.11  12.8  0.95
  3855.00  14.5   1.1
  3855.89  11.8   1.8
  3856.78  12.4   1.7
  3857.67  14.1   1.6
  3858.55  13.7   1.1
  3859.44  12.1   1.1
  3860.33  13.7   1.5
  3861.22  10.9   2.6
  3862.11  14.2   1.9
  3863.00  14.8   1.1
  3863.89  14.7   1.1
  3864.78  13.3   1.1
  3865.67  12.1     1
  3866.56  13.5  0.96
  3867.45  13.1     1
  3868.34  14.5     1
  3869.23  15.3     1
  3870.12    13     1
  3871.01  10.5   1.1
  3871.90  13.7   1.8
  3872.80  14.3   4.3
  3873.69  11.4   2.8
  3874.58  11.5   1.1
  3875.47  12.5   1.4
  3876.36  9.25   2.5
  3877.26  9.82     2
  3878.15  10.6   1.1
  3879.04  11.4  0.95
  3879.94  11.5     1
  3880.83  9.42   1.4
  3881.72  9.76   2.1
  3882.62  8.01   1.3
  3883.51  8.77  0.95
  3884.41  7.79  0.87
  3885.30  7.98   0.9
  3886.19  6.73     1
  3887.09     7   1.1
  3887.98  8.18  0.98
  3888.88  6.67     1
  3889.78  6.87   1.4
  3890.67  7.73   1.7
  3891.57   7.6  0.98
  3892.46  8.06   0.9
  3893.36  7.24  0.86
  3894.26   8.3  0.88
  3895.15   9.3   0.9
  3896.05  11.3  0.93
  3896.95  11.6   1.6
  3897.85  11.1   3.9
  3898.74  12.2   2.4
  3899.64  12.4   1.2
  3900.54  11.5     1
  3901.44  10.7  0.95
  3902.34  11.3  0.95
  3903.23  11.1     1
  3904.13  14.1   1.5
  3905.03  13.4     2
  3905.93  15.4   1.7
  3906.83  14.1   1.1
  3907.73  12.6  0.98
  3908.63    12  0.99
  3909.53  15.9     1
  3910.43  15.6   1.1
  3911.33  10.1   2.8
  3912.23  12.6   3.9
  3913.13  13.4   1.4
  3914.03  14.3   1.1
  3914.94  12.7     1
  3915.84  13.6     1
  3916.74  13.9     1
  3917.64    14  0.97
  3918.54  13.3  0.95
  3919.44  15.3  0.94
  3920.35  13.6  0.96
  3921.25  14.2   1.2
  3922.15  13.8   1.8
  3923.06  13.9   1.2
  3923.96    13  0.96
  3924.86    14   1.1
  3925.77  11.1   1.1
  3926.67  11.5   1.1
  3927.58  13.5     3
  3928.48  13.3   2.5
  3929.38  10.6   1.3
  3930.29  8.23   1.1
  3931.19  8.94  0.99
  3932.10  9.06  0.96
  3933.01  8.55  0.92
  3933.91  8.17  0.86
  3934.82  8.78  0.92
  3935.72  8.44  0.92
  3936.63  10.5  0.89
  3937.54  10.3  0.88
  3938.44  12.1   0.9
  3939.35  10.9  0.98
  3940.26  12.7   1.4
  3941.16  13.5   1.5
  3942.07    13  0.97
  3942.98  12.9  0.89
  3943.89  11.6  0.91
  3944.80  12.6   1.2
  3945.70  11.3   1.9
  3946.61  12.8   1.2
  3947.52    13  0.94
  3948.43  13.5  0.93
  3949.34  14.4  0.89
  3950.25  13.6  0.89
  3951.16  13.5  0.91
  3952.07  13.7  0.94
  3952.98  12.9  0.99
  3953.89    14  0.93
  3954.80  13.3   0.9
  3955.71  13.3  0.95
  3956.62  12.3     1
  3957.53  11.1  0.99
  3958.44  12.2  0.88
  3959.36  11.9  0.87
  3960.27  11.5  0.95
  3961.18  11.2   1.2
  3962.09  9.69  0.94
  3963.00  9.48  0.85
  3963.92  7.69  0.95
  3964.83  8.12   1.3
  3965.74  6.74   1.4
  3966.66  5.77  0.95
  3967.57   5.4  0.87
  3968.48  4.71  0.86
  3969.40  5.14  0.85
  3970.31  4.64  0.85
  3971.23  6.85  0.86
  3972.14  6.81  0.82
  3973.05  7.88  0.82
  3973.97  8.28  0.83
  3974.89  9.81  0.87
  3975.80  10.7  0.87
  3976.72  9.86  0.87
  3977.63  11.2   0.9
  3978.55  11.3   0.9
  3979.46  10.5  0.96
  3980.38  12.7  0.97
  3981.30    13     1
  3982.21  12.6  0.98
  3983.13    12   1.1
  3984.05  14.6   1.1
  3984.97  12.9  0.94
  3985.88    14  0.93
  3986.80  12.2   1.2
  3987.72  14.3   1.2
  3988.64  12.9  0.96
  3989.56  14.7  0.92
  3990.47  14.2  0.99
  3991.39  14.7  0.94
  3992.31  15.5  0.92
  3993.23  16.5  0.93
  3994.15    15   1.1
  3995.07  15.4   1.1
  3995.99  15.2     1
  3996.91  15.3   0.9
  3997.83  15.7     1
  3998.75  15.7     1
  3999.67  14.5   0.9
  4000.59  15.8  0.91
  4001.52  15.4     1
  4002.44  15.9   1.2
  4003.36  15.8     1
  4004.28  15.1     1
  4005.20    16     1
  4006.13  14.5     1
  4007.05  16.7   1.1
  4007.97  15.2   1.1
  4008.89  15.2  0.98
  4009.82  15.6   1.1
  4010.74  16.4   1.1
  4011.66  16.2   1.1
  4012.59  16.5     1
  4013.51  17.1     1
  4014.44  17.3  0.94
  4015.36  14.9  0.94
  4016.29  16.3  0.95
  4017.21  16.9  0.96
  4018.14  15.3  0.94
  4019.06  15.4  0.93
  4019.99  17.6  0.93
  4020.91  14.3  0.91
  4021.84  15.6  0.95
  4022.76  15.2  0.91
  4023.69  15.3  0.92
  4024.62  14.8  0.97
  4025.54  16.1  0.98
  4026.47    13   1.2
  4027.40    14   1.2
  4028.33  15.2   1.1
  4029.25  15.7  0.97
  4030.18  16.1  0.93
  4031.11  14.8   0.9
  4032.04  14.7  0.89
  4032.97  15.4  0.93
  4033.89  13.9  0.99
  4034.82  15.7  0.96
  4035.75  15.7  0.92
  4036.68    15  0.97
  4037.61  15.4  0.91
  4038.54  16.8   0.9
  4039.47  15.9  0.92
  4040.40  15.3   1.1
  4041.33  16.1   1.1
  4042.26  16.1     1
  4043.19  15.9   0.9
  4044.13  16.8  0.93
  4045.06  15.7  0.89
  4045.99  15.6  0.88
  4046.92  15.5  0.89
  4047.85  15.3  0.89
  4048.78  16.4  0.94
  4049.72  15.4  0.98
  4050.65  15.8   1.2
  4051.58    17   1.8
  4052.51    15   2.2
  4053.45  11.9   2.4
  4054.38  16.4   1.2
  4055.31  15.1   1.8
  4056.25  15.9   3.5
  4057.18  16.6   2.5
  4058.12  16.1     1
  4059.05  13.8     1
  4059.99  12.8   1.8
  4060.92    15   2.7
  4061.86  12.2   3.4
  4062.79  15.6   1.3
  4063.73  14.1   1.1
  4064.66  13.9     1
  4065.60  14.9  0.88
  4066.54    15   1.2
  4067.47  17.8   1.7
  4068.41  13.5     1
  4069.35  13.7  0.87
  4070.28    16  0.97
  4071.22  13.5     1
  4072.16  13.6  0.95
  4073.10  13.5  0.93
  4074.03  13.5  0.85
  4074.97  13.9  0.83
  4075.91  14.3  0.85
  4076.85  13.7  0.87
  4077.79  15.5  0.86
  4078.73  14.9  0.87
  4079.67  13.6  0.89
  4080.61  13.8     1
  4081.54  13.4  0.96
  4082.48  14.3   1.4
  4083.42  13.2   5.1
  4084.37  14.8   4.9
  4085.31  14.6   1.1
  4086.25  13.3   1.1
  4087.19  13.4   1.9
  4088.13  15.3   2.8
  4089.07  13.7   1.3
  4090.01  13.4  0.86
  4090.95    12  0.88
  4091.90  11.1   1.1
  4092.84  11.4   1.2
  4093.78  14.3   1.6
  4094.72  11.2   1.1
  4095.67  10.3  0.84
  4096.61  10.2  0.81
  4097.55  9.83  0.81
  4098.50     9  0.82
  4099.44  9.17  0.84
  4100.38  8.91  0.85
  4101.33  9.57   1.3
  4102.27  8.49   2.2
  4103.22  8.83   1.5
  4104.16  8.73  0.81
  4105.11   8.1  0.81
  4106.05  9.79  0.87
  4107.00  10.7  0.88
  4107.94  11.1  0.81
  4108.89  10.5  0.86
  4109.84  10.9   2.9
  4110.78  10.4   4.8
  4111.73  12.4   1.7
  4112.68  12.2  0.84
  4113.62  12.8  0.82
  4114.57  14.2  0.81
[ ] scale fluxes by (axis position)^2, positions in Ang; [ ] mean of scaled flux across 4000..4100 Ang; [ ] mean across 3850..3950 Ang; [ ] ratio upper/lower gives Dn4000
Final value 1.3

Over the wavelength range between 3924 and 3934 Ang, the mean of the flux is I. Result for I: 10.8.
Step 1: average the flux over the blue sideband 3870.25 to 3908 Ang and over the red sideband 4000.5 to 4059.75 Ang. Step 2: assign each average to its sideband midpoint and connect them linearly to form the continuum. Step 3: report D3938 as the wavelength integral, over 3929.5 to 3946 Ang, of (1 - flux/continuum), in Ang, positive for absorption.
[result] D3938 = 2.09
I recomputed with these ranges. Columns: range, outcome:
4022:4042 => 15.3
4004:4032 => 15.6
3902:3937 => 12.4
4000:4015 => 15.9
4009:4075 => 15.3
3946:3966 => 11.9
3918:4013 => 12.3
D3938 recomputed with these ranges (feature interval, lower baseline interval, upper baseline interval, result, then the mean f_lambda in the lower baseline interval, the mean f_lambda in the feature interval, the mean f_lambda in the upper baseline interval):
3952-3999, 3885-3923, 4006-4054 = 8.2 Ang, 11.5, 11.5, 15.6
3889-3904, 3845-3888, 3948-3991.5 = 2.0 Ang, 11.7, 9.92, 11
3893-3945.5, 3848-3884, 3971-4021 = 3.9 Ang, 12.2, 12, 14.1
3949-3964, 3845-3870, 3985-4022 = 2.4 Ang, 12.8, 12.2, 15.4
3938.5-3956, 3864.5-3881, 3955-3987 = -4.1 Ang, 12.2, 13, 9.96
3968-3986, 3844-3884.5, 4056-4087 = 4.6 Ang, 12.1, 9.9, 14.4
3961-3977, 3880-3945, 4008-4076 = 6.6 Ang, 11.2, 7.62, 15.3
